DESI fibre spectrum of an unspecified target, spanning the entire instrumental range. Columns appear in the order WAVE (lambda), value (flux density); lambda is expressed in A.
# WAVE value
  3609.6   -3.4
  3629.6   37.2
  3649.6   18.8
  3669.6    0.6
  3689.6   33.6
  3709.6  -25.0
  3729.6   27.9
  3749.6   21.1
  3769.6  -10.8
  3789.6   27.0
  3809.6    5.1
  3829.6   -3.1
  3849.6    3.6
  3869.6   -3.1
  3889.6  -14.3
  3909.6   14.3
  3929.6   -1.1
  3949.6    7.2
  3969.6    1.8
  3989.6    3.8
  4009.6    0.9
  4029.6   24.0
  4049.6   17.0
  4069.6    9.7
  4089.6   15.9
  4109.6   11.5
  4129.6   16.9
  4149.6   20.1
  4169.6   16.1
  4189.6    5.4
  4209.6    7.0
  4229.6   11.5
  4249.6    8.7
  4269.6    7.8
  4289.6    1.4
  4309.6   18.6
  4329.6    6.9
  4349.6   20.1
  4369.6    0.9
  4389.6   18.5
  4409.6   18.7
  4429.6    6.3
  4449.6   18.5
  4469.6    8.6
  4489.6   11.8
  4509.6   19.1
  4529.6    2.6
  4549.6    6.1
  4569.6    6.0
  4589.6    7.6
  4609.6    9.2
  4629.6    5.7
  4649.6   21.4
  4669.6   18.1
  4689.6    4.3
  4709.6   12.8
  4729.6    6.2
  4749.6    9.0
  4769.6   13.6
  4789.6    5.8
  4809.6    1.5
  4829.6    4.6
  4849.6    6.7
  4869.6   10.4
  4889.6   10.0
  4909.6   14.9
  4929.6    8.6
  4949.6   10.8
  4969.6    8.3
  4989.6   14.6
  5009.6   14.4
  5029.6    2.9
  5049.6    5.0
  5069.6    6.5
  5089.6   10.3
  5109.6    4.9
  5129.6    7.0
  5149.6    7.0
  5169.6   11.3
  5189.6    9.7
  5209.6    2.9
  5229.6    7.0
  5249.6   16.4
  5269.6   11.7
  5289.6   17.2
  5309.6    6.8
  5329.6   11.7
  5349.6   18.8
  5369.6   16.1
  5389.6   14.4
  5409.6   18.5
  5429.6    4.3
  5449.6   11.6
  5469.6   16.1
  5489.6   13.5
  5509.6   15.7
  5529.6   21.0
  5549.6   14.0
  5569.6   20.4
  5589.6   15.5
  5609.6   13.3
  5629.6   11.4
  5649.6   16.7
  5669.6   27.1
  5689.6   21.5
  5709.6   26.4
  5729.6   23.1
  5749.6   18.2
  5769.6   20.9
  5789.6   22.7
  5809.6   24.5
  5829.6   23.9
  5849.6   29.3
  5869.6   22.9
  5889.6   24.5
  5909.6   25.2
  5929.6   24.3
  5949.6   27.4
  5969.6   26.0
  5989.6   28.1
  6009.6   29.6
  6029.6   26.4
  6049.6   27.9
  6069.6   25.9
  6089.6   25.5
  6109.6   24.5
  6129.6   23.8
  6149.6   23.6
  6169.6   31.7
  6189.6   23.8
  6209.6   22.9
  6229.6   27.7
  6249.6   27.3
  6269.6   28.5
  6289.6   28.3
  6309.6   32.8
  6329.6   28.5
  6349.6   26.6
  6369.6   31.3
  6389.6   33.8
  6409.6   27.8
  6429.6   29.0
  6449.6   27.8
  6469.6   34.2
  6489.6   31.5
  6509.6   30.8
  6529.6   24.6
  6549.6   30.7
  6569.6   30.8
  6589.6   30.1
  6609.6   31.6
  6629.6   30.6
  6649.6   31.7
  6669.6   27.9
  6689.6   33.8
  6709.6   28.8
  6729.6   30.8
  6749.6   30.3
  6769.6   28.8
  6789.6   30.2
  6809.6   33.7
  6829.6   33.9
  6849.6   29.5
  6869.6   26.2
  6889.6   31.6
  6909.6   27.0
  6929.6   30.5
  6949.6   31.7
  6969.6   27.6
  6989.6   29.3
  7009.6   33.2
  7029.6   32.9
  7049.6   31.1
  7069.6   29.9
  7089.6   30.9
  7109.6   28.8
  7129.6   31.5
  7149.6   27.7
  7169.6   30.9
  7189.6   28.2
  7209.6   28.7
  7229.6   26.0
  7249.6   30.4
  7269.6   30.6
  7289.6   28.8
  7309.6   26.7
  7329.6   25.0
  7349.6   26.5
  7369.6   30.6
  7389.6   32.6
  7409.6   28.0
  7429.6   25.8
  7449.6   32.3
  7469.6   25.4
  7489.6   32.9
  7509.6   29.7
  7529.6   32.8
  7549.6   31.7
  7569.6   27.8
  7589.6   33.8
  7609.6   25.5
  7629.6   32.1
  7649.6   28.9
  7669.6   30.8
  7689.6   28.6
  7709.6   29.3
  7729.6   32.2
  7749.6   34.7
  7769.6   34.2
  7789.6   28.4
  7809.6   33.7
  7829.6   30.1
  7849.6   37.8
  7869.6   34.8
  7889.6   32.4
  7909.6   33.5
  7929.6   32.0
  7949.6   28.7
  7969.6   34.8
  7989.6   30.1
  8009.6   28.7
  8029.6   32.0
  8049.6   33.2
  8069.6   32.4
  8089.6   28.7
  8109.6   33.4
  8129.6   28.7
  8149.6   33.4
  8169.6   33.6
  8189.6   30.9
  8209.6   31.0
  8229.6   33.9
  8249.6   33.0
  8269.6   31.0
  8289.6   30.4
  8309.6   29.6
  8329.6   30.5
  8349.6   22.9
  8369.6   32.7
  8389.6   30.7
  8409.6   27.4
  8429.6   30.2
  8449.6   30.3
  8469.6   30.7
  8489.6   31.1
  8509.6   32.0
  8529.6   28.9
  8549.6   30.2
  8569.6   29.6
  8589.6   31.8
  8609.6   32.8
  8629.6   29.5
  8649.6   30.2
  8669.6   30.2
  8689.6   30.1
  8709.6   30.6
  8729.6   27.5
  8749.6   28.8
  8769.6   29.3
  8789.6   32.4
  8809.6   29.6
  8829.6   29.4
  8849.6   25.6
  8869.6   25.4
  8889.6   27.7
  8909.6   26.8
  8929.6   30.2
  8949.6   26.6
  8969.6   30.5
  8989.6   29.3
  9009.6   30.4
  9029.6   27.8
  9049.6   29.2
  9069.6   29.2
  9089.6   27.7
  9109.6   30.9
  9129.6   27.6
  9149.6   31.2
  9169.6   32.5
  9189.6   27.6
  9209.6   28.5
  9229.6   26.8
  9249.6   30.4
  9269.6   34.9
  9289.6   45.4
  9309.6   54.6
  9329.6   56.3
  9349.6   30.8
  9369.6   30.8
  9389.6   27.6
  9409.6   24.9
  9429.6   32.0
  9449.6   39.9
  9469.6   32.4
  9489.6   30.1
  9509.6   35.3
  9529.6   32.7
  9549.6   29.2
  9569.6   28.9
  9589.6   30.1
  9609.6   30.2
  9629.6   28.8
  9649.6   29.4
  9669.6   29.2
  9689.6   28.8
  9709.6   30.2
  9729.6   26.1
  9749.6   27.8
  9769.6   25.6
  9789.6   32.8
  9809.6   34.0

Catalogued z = 0.42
